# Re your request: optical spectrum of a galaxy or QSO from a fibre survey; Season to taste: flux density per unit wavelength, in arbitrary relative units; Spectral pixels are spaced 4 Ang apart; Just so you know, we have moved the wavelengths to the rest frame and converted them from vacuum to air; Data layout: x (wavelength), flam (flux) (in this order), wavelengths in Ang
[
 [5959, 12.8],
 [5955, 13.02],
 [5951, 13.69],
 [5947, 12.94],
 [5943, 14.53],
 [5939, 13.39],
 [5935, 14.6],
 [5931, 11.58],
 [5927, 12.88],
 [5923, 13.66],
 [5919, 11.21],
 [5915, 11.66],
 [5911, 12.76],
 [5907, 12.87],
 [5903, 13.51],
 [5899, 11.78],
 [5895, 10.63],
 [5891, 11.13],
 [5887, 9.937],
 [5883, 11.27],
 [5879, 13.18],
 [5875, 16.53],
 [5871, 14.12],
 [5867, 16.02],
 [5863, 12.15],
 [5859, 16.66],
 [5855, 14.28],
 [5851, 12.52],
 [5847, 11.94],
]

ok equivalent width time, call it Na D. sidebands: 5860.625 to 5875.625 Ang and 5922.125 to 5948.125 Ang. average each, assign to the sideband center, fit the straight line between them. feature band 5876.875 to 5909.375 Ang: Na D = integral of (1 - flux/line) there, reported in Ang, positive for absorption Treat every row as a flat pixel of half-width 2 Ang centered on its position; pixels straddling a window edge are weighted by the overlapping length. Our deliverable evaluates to 5.3 Ang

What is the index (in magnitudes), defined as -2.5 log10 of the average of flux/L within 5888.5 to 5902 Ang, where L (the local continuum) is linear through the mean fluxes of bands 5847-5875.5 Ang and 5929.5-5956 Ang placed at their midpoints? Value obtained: 0.23 mag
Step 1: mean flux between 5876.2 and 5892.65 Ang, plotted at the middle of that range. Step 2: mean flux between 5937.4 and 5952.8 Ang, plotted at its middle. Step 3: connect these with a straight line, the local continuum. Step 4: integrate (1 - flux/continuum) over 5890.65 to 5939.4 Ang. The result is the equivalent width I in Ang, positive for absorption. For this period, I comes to 0.8 Ang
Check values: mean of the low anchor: 11.6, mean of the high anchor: 13.6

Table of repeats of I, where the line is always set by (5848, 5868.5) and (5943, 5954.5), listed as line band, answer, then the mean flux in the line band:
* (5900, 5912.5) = 0.77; 13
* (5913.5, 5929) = 1.49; 12.4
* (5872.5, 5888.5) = 1.31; 12.9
